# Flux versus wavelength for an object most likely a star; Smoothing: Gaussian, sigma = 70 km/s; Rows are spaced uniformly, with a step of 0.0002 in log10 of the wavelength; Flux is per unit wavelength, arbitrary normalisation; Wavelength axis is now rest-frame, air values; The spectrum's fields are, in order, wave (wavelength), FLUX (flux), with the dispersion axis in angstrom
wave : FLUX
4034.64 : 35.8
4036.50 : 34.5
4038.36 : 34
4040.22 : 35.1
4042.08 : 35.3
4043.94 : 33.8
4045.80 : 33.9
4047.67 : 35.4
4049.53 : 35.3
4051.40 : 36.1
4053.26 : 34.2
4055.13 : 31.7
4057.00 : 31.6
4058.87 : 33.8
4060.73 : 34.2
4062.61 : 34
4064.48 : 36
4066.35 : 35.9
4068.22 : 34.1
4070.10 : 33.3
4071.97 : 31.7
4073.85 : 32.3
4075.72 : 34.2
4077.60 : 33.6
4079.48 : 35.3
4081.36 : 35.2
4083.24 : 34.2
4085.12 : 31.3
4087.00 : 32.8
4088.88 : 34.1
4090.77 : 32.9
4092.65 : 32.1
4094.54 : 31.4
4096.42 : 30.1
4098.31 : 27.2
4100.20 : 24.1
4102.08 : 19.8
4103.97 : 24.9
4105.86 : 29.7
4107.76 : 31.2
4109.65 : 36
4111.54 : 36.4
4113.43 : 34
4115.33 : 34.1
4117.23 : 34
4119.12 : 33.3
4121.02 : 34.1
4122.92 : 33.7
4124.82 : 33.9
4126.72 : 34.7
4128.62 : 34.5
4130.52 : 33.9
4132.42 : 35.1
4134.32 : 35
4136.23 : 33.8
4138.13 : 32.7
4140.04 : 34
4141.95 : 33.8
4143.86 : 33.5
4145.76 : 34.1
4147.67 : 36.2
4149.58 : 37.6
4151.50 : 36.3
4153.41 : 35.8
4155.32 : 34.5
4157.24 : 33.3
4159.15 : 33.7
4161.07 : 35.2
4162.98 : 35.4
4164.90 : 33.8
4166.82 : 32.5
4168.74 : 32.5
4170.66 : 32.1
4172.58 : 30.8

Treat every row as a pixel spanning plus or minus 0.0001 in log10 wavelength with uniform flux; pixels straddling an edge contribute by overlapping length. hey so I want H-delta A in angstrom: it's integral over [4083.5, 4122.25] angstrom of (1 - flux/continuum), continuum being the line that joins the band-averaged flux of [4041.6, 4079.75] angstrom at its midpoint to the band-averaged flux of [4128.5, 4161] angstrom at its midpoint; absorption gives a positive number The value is 3.5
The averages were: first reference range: 34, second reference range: 34.6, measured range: 31.2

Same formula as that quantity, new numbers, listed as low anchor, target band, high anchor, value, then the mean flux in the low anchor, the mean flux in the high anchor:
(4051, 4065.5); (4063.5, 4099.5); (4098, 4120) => -0.7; 33.9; 30.5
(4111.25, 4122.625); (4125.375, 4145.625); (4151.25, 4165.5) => 0.2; 34.1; 34.7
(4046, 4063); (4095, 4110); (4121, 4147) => 2.8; 34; 34.1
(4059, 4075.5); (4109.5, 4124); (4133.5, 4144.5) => -0.2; 34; 33.8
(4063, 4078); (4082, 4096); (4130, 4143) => 0.5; 33.9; 34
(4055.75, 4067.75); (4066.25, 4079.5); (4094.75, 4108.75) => -0.6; 34.2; 27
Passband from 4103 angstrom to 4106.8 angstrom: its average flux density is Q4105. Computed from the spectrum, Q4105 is 27.2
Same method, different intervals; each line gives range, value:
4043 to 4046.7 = 33.9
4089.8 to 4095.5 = 32.1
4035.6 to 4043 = 34.7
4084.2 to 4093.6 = 32.6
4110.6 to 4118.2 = 34.6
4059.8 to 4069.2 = 34.8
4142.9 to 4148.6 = 34.6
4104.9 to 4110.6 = 32.3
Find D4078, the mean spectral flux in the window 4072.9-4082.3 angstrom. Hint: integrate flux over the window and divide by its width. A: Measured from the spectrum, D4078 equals 34.1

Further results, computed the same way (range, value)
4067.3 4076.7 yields 33.1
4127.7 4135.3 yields 34.6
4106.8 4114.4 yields 34.4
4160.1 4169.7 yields 33.9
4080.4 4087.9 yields 33.4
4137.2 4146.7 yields 33.6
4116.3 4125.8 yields 33.8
